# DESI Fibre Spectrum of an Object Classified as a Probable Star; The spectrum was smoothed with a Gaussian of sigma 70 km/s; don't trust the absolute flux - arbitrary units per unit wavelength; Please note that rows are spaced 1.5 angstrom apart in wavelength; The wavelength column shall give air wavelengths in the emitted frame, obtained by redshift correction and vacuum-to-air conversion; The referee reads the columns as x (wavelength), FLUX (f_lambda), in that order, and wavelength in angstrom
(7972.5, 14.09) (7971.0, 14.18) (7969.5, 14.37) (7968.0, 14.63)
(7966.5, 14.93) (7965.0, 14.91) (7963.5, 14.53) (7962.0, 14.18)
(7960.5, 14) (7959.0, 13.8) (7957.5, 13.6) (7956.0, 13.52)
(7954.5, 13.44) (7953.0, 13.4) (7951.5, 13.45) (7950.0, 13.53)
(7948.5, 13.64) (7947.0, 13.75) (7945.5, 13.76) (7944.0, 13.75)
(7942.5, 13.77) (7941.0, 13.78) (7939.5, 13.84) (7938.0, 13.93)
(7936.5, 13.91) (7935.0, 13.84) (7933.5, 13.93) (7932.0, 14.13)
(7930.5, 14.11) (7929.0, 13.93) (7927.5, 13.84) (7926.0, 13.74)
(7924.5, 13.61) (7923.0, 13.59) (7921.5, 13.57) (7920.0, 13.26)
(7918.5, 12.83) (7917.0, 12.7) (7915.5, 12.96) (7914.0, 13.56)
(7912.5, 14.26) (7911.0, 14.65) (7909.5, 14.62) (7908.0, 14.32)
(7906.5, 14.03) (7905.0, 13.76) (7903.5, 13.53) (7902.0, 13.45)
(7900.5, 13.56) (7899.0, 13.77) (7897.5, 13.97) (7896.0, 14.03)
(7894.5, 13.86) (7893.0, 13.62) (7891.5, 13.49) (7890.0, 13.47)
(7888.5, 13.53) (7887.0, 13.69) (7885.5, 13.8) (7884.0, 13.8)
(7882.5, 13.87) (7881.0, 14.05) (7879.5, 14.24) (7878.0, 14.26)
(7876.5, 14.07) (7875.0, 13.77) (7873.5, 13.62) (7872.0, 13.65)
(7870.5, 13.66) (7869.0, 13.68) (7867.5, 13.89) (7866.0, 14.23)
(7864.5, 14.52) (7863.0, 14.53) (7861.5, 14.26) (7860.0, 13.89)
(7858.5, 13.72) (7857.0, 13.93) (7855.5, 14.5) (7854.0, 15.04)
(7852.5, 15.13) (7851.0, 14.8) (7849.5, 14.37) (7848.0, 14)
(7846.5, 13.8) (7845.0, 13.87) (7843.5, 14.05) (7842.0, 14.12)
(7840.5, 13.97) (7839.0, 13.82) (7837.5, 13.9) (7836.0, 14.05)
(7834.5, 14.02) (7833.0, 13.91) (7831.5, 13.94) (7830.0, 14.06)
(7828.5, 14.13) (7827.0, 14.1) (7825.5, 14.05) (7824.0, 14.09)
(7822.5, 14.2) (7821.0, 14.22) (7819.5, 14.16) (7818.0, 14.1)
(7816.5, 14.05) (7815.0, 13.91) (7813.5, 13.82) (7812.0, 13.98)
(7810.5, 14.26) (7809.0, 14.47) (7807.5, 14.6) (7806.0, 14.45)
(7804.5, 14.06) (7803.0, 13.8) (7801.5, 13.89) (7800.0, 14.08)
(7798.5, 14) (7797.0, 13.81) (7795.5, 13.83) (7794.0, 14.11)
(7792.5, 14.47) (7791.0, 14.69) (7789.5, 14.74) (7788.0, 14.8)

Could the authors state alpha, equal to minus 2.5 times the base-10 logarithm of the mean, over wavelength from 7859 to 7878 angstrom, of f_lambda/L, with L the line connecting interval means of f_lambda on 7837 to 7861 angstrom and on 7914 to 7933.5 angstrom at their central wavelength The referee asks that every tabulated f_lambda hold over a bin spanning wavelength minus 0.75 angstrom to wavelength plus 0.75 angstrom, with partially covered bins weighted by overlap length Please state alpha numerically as 0.00 mag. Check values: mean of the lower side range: 14.2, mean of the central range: 14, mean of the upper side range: 13.5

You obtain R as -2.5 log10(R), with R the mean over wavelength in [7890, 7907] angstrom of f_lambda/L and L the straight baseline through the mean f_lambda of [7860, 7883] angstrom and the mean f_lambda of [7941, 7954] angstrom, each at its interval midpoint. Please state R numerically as 0.01 mag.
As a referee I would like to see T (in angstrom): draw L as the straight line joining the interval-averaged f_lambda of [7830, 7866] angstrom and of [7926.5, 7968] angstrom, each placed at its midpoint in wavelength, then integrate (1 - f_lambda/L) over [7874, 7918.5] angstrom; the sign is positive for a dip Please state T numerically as 0.8 angstrom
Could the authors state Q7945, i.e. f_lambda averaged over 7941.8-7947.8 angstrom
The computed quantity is 13.8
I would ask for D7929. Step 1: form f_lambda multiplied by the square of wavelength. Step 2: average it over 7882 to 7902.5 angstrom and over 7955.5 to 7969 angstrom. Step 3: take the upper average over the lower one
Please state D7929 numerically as 1.1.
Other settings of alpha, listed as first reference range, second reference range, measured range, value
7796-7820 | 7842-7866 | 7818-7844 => 0.01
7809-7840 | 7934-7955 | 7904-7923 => 0.01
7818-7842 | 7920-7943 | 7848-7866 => -0.03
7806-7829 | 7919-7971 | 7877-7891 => 0.01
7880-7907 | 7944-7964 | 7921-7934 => -0.01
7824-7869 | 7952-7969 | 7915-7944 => 0.03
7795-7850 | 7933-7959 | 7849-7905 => -0.01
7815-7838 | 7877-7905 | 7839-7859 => -0.02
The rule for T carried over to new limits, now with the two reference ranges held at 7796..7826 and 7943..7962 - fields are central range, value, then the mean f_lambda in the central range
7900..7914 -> -0.2 angstrom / 14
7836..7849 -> 0.0 angstrom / 14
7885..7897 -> 0.1 angstrom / 13.7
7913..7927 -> 0.4 angstrom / 13.3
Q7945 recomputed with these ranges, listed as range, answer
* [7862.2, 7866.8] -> 14.4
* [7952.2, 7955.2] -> 13.4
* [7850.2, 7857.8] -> 14.7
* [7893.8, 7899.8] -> 13.9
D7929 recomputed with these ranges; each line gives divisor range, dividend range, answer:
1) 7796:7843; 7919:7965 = 1.01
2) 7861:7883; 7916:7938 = 0.99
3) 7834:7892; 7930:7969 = 1.01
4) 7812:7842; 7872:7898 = 1.00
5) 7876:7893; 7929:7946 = 1.02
